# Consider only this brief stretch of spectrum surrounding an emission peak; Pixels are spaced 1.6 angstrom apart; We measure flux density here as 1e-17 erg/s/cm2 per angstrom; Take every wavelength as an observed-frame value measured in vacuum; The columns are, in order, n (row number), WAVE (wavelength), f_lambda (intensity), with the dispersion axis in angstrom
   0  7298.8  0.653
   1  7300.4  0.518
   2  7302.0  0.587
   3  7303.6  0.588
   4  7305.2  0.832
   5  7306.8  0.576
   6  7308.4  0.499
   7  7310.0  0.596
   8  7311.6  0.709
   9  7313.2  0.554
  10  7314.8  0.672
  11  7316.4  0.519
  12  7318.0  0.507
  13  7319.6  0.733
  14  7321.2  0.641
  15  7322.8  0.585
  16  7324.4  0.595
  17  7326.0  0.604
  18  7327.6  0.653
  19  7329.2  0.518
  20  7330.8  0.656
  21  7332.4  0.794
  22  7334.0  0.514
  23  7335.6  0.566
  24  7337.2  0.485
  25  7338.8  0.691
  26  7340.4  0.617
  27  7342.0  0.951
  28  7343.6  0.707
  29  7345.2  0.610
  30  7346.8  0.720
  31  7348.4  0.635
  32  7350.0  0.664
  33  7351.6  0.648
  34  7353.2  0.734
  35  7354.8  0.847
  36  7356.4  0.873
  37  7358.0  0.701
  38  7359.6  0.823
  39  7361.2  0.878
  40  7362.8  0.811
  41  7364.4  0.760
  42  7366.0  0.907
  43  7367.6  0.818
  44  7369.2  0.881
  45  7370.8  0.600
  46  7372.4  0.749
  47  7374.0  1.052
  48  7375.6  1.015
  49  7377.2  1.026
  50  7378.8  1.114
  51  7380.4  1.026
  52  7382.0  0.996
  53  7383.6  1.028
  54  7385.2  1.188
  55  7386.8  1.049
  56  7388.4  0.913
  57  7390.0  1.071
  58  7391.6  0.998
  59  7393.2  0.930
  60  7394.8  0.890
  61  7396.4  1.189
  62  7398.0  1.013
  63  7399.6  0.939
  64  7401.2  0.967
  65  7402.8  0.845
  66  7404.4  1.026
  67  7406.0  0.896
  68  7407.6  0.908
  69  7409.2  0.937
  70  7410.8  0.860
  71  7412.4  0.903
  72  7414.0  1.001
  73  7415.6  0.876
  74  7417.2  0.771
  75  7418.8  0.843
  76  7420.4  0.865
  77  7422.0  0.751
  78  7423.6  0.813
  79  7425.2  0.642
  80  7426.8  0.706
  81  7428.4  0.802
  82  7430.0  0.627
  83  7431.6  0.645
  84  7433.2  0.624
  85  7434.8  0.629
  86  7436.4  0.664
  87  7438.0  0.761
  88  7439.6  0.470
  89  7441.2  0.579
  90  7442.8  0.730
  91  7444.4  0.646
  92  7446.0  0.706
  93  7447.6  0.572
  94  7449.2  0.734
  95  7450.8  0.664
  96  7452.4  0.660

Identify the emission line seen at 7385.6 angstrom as Mg II 2798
